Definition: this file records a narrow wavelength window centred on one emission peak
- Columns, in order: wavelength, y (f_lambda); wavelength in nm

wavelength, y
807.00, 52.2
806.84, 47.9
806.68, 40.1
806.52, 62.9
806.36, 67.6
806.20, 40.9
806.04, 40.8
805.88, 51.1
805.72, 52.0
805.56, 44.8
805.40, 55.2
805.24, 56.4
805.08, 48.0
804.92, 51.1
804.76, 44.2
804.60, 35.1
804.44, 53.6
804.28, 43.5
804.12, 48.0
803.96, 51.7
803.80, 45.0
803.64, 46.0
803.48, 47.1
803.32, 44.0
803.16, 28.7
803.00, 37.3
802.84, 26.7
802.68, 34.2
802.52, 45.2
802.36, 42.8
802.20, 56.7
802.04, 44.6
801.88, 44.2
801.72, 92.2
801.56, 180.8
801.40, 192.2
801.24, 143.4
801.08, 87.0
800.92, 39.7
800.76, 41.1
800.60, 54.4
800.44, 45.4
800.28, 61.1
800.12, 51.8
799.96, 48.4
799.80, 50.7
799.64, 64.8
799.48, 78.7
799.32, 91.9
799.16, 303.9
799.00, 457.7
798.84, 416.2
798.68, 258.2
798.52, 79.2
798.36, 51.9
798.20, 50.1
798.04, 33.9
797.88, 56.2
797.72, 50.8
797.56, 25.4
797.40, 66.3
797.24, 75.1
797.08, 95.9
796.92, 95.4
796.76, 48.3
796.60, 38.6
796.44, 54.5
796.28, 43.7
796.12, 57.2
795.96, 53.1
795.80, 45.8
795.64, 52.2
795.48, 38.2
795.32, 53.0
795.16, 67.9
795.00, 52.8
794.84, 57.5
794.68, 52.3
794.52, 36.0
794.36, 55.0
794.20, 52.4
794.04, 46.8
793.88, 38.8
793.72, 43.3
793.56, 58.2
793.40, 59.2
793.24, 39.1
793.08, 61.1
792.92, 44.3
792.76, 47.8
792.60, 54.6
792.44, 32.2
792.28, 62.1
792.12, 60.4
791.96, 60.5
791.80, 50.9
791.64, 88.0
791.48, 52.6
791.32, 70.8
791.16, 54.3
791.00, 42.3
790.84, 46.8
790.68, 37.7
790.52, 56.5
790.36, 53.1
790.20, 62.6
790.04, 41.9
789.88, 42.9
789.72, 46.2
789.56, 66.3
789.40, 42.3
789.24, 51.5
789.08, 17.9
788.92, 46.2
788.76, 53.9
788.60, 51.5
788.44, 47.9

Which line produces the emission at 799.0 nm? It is H-alpha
